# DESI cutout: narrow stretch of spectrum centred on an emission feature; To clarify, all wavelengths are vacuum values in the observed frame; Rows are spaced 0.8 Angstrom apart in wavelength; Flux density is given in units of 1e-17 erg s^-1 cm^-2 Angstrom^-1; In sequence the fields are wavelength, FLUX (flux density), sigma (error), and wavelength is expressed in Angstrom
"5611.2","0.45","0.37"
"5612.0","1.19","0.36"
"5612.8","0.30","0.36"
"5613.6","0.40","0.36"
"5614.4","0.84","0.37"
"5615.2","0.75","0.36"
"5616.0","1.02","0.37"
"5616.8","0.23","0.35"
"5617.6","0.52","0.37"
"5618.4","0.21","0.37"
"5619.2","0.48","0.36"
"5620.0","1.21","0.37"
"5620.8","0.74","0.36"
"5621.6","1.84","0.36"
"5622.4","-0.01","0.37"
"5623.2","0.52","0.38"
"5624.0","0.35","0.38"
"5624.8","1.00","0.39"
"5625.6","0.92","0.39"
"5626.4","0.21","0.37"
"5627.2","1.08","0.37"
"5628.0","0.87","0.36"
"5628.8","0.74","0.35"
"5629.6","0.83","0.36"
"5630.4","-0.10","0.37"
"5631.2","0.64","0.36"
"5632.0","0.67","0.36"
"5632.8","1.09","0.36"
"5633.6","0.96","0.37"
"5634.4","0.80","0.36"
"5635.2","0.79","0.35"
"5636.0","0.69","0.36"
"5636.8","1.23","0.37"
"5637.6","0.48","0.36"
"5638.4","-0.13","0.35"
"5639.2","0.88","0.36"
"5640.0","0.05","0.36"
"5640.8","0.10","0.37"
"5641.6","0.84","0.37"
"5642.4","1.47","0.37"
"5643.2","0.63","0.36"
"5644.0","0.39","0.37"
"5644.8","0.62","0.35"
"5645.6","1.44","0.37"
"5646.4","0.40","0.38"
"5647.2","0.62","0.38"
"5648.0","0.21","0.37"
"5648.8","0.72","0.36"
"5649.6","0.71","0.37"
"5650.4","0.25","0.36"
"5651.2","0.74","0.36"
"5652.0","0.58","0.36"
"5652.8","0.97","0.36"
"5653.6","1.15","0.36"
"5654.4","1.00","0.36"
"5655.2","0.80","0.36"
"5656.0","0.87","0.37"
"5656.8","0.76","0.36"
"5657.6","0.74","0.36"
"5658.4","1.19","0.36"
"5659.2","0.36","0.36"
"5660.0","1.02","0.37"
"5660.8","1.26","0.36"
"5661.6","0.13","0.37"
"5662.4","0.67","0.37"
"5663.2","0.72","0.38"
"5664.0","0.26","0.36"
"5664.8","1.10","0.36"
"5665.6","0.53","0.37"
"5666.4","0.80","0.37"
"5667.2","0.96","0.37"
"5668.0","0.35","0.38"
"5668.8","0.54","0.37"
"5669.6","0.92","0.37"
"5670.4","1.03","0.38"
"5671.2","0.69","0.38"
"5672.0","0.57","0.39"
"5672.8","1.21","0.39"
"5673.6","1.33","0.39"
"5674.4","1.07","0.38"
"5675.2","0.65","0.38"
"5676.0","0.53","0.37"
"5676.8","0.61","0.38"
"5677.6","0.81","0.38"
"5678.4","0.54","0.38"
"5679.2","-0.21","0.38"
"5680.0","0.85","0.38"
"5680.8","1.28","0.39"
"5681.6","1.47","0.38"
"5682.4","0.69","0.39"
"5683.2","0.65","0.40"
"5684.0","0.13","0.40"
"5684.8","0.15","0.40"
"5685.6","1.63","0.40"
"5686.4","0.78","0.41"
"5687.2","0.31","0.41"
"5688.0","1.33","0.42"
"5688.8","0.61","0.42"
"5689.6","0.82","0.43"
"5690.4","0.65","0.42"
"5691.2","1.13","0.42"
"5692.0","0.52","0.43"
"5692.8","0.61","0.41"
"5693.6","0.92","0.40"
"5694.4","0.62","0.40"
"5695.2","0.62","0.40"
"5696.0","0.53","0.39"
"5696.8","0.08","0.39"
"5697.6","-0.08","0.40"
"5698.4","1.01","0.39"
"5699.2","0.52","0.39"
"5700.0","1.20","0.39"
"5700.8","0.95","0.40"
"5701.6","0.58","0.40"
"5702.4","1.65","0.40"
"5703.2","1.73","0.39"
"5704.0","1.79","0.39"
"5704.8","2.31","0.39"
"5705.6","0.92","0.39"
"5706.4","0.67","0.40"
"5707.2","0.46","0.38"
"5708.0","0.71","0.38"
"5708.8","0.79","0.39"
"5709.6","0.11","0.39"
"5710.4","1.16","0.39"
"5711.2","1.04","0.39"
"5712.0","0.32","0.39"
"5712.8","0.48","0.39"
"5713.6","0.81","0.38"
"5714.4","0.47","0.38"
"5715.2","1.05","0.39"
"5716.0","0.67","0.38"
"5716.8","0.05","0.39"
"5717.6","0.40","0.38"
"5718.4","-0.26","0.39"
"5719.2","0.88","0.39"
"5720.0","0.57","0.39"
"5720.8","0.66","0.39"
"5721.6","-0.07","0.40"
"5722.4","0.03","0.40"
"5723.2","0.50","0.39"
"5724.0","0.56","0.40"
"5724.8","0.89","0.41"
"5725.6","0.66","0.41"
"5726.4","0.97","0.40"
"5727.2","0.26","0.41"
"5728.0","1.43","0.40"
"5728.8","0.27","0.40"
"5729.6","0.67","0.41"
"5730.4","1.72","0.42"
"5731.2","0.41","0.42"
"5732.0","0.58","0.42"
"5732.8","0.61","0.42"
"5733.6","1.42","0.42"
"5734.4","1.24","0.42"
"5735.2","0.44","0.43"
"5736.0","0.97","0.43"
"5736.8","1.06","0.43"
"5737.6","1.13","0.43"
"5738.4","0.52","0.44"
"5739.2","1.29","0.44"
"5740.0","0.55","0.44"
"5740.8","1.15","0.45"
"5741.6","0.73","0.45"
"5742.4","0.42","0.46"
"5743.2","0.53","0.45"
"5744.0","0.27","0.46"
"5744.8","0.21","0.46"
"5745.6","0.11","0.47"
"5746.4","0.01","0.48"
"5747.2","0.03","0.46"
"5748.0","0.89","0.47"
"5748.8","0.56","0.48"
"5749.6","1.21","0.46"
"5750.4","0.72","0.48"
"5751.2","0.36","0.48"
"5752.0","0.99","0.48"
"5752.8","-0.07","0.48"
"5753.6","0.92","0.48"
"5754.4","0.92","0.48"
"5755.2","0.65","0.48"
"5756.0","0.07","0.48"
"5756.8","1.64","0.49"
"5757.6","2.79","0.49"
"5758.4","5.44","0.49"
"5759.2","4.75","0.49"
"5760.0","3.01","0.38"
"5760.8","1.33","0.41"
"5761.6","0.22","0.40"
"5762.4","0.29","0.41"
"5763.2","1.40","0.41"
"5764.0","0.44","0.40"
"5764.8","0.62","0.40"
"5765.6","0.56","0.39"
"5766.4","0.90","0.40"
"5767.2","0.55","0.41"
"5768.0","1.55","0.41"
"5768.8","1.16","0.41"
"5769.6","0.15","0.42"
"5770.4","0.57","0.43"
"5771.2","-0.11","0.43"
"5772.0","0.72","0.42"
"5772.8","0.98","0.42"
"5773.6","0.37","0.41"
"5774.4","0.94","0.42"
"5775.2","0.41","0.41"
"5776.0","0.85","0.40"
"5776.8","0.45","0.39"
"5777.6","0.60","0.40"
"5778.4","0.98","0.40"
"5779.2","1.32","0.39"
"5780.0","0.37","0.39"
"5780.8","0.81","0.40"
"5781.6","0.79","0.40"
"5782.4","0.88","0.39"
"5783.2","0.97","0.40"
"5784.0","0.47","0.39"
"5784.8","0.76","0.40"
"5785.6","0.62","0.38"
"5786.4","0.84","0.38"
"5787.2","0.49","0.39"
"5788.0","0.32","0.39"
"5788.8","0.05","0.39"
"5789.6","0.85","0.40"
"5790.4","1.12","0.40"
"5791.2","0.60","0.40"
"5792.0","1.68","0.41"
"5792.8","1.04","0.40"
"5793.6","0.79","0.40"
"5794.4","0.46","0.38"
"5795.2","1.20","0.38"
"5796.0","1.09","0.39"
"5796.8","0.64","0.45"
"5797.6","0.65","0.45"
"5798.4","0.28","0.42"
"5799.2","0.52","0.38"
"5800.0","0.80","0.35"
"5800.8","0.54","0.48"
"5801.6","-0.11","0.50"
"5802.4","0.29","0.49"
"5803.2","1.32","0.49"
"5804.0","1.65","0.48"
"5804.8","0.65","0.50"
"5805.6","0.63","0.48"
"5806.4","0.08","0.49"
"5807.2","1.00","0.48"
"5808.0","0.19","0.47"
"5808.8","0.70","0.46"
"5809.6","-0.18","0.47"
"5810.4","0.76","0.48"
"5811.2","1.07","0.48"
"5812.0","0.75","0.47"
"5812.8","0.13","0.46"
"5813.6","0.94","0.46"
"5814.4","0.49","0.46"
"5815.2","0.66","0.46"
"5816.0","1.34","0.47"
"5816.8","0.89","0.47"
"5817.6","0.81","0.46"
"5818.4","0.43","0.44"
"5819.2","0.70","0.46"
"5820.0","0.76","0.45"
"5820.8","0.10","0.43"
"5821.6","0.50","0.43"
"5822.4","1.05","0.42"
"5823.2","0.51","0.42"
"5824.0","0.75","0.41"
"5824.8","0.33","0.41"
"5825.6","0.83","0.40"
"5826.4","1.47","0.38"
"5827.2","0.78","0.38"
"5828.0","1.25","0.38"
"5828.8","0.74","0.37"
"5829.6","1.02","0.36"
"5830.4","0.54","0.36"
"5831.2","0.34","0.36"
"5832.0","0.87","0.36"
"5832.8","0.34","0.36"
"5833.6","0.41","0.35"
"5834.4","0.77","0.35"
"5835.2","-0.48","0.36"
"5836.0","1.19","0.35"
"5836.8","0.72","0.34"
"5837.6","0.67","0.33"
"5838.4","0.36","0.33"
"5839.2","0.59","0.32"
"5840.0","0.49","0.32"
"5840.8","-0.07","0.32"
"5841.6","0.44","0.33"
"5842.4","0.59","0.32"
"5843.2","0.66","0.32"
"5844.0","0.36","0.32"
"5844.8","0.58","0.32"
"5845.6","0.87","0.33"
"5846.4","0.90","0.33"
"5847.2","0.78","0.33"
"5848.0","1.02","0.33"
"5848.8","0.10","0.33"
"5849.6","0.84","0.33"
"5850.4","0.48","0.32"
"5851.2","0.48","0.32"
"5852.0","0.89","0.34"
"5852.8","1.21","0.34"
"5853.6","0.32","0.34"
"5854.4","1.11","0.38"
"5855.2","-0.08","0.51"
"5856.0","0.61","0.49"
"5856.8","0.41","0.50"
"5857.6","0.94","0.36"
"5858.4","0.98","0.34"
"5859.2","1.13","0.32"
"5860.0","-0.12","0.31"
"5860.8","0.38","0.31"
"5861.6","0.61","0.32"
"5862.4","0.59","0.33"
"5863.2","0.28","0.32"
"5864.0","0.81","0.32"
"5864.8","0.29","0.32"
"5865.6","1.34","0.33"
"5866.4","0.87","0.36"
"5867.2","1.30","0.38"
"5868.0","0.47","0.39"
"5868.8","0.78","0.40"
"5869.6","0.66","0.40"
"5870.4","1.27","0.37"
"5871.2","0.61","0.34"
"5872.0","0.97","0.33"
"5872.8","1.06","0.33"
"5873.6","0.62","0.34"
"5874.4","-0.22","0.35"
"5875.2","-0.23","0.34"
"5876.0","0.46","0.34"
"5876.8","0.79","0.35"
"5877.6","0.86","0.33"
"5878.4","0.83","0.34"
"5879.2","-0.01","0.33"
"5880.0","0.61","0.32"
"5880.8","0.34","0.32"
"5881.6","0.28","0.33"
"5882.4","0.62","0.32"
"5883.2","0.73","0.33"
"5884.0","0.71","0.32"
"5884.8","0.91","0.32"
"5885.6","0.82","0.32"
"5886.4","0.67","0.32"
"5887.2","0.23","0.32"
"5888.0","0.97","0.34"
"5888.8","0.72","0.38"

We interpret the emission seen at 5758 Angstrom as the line [O III] 5007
